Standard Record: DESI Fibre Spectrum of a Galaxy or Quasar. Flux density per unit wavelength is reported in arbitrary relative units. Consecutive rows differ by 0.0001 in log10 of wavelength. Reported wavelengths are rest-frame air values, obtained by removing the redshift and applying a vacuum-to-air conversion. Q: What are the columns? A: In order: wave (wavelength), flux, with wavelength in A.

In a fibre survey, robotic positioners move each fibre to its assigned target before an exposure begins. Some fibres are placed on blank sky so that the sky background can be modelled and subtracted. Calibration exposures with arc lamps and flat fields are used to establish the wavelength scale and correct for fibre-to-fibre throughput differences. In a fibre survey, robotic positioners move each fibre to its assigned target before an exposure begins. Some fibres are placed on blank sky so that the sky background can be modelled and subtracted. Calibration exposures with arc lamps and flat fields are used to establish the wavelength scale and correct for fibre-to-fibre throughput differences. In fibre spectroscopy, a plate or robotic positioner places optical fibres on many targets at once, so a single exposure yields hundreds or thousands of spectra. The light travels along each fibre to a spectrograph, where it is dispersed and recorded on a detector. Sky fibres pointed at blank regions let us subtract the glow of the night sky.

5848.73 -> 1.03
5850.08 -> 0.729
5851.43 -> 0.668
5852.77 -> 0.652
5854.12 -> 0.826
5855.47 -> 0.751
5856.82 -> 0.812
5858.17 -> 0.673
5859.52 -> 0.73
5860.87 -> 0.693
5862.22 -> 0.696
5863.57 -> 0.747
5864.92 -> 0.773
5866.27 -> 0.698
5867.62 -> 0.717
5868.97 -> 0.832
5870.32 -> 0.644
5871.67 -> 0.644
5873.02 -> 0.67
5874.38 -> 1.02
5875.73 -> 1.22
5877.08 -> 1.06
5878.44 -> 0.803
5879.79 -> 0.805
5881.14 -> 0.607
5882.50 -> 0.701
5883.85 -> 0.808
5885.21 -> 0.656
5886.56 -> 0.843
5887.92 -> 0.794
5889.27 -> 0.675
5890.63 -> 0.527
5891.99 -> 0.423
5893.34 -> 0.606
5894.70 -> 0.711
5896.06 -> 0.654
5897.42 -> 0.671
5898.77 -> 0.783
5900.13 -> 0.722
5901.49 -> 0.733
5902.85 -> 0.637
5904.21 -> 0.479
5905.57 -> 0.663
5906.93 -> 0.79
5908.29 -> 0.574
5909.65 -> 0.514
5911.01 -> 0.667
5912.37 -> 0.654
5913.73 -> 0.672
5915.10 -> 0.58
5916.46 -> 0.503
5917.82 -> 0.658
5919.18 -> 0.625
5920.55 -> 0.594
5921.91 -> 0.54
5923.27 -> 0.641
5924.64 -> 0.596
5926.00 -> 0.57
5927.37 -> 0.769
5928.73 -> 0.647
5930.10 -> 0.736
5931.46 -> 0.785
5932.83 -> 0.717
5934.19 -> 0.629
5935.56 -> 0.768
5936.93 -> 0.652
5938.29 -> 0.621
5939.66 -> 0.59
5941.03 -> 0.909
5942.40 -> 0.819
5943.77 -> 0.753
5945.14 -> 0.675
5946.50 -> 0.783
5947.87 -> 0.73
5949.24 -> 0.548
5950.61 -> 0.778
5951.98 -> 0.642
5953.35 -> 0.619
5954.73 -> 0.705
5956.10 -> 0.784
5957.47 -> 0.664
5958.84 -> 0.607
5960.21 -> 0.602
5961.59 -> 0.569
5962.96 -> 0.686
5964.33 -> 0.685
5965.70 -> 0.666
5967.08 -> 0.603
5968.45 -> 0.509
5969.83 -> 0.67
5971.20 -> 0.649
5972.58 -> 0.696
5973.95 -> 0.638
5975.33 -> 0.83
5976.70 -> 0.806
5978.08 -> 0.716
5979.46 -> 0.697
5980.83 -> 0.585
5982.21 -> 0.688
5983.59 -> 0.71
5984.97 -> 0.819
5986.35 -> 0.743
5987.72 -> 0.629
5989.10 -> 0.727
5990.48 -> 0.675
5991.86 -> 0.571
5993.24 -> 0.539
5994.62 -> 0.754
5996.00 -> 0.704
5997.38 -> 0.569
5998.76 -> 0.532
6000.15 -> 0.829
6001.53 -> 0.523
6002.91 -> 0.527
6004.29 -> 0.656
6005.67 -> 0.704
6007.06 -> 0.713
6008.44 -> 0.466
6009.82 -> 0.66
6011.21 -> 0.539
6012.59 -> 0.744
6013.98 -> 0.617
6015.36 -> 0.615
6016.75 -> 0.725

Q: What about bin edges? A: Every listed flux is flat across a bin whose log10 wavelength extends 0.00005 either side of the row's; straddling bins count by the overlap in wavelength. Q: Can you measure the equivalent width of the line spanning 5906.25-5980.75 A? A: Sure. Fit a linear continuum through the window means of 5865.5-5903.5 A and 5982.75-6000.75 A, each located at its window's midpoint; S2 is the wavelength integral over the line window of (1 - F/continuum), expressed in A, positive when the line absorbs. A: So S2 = 3.71 A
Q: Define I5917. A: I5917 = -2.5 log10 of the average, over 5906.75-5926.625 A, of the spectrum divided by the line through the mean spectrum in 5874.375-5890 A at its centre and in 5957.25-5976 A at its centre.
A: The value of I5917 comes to 0.23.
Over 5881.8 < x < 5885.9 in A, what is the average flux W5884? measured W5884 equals 0.722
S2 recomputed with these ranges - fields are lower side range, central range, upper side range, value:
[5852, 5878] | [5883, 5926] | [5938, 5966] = 5.58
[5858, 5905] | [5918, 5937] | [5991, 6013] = 0.72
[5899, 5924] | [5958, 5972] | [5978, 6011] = 0.39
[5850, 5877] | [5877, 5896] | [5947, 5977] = 1.06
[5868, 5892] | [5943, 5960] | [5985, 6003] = 0.17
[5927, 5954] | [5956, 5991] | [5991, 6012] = -0.94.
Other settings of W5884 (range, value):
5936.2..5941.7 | 0.693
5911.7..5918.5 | 0.613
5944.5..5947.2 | 0.732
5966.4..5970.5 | 0.593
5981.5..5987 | 0.738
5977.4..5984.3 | 0.679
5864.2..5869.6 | 0.755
